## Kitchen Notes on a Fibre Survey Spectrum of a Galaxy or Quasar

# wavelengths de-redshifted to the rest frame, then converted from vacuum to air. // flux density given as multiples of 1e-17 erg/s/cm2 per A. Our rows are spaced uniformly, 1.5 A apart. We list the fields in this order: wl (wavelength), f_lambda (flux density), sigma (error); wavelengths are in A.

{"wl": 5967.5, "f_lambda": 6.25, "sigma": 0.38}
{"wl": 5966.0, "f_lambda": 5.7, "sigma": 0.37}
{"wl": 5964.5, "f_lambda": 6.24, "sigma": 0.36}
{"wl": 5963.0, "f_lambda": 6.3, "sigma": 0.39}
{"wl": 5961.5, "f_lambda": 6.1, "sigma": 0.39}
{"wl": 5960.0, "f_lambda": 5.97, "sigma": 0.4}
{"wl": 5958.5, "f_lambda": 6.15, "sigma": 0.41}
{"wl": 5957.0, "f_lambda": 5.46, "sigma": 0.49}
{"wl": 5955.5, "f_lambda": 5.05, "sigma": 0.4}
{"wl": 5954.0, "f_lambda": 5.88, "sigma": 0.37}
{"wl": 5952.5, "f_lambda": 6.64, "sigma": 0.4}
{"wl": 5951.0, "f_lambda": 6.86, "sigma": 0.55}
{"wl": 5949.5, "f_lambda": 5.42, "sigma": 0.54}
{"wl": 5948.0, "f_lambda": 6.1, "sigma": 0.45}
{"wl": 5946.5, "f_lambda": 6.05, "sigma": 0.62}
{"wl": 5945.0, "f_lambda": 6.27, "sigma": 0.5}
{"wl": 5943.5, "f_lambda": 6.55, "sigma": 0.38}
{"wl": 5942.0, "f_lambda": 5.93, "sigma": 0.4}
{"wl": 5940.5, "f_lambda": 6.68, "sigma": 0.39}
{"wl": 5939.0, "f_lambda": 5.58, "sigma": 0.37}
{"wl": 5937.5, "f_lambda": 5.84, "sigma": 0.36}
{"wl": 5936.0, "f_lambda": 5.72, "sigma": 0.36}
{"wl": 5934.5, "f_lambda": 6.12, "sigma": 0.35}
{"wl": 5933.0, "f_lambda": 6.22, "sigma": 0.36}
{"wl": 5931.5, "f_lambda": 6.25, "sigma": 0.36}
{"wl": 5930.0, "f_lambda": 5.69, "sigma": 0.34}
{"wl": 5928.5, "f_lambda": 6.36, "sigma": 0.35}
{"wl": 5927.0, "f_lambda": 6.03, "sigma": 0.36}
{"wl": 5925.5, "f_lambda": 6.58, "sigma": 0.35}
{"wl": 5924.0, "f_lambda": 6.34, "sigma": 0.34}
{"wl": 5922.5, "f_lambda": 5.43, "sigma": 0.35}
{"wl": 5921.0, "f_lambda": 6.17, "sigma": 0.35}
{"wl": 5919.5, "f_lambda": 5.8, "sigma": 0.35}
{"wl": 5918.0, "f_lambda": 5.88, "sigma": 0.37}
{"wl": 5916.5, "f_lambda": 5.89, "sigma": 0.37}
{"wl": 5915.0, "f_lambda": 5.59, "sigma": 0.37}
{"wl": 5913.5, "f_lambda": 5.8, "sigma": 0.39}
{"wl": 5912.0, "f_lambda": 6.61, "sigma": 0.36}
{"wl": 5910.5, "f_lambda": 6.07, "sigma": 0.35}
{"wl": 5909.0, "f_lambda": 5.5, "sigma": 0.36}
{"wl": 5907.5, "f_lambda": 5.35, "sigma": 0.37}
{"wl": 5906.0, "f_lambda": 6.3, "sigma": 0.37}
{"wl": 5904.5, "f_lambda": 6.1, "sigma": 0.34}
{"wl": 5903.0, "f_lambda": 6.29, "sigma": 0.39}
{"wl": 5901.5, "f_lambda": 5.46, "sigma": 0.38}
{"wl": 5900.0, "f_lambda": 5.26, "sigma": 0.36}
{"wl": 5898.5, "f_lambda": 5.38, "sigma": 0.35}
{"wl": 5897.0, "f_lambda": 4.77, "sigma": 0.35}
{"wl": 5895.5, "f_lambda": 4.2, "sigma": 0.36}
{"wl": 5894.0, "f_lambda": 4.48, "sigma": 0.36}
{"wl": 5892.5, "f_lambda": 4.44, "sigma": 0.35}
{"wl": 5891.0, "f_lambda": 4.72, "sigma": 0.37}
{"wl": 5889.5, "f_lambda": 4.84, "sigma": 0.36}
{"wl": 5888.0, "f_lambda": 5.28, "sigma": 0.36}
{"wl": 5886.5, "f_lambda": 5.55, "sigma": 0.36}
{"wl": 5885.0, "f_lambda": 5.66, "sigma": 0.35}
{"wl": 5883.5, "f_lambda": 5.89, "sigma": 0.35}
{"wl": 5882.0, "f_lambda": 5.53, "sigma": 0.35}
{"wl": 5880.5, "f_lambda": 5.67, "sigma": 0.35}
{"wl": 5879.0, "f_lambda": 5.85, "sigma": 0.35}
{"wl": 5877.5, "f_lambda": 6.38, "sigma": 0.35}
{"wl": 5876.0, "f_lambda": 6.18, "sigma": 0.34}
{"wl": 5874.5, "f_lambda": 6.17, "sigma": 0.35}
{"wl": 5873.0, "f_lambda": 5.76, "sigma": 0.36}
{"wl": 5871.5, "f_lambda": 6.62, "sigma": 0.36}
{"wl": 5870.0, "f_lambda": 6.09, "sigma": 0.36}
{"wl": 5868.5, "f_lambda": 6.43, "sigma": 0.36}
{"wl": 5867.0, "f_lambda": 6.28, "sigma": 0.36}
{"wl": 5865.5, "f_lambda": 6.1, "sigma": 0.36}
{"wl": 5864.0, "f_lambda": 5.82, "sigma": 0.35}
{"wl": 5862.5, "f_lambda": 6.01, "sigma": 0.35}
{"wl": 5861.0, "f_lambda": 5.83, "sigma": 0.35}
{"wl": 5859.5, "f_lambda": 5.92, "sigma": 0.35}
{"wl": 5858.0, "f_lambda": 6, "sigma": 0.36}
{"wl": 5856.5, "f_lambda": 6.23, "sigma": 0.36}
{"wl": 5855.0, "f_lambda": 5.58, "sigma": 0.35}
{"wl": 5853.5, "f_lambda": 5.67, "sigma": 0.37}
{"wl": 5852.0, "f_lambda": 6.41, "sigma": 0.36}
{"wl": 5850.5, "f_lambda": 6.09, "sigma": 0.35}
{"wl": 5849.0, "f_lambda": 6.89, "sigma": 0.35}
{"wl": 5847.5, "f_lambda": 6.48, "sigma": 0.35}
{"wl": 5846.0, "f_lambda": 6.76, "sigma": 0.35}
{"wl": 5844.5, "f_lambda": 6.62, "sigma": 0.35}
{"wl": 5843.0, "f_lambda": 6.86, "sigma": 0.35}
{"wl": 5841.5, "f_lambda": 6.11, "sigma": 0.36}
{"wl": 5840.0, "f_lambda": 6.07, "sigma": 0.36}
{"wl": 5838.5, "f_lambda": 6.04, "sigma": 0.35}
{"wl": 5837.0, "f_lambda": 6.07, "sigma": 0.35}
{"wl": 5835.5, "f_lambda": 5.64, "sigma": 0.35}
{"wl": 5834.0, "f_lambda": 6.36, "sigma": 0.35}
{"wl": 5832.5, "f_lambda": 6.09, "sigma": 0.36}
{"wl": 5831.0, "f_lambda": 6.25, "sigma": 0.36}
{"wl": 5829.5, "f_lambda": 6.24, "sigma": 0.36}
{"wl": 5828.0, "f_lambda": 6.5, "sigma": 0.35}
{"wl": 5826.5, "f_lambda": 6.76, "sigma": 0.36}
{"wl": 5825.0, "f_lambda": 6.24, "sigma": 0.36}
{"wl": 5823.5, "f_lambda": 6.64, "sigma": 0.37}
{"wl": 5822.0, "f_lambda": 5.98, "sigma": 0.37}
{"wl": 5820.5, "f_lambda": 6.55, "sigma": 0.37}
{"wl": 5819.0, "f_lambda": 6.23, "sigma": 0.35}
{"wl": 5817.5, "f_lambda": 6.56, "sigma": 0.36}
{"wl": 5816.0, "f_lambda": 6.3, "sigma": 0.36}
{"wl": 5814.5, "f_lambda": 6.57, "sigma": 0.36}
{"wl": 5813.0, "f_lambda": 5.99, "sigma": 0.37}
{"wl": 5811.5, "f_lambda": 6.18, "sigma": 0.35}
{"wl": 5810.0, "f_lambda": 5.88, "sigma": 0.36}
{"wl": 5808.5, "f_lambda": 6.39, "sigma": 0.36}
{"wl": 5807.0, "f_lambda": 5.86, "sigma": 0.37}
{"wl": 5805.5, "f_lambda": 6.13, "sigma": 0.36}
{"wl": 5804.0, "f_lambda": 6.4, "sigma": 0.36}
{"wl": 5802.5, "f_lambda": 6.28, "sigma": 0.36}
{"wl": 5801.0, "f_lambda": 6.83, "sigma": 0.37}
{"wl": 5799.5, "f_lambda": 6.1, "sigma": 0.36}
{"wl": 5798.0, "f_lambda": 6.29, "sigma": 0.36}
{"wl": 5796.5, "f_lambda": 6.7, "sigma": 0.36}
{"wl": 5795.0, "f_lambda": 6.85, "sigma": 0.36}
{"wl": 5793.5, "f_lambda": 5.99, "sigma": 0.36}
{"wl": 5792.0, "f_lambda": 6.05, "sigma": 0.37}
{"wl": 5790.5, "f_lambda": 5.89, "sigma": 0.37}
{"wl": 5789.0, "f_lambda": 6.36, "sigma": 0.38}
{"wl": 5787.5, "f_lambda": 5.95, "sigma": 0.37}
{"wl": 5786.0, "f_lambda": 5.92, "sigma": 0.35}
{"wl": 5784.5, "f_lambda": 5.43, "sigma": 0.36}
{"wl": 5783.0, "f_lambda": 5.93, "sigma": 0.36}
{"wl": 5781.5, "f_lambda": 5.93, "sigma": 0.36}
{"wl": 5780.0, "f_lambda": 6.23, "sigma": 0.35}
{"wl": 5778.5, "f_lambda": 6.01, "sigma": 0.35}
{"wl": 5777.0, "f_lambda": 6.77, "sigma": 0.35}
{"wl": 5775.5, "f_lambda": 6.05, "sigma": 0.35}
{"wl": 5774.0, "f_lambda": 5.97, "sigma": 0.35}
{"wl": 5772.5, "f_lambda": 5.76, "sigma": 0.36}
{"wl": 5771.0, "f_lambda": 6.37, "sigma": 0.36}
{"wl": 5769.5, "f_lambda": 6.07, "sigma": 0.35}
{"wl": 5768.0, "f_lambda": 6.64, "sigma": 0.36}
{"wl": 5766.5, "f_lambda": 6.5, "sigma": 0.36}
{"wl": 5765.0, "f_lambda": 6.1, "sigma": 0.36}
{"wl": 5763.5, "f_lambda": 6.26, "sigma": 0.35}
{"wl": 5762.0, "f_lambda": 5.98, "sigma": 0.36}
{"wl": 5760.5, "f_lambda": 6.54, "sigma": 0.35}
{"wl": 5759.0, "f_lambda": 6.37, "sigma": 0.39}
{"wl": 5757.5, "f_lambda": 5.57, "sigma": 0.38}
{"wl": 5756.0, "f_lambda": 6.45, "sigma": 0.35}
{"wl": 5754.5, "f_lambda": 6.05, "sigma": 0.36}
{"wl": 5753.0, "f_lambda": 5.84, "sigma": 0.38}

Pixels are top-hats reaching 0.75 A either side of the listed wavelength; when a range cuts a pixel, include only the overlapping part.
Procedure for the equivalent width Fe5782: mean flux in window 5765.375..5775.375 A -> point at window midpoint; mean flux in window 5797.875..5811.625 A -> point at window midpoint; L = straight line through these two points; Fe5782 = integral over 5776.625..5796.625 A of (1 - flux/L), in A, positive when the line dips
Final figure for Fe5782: 0.3 A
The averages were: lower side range 6.2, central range 6.11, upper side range 6.23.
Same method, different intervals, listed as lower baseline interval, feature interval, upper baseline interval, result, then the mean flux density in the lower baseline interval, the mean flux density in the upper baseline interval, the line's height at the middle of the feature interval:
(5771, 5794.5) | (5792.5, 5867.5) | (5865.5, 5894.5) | -4.9 A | 6.04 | 5.7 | 5.87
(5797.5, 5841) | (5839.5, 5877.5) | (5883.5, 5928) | -1.6 A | 6.25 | 5.59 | 5.95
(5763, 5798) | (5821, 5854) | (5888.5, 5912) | -3.2 A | 6.16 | 5.32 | 5.76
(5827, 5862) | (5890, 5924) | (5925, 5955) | 3.4 A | 6.21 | 6.13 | 6.15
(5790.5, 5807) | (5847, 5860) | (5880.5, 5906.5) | -0.9 A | 6.32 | 5.3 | 5.73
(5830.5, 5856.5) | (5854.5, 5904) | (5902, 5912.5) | 3.6 A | 6.23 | 6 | 6.11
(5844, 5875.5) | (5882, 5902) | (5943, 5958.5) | 3.4 A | 6.18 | 6.03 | 6.12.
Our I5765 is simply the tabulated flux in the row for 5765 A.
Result 6.1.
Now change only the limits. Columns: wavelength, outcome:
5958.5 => 6.15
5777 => 6.77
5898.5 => 5.38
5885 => 5.66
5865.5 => 6.1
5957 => 5.46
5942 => 5.93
